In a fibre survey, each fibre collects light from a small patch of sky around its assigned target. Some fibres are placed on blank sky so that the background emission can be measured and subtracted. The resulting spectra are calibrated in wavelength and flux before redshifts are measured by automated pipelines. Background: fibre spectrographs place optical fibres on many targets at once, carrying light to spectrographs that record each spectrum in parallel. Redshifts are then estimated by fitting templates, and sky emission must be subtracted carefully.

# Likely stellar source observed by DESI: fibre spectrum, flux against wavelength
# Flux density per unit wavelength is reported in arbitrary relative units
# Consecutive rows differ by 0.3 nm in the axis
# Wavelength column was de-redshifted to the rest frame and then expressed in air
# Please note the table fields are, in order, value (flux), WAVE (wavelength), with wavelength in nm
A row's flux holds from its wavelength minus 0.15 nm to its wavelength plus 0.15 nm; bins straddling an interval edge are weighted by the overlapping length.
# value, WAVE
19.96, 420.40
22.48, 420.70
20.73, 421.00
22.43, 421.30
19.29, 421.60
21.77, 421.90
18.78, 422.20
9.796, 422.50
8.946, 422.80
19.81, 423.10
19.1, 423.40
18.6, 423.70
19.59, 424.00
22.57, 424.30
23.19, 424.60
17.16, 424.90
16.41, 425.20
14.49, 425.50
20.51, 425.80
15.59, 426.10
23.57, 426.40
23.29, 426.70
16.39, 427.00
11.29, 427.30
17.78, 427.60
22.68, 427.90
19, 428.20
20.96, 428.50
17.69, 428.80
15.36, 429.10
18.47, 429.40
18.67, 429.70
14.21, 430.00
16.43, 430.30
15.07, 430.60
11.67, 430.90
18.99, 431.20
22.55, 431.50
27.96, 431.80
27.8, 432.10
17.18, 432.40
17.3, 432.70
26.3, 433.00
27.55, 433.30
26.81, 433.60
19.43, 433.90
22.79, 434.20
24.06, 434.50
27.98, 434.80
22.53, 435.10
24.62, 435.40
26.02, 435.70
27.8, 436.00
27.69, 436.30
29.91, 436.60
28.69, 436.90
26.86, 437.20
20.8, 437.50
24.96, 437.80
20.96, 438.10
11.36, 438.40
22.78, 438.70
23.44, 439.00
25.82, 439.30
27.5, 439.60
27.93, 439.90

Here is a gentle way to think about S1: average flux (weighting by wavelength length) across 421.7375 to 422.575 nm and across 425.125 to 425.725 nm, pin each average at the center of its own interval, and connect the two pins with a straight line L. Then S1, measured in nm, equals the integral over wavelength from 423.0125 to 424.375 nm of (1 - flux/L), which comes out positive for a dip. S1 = -0.25 nm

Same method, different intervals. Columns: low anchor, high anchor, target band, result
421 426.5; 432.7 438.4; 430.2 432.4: 0.25 nm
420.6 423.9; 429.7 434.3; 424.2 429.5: 0.21 nm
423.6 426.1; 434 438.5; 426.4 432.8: 0.75 nm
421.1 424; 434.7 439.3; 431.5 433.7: -0.18 nm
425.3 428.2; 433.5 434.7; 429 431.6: 0.51 nm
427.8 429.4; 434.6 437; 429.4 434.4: 0.45 nm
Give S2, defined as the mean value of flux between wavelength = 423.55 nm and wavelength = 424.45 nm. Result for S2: 20.3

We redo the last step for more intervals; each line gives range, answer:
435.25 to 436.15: 26.1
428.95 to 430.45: 16.6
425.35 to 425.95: 17.5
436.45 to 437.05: 29.3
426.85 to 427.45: 13.8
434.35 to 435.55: 24.8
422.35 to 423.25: 12.9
